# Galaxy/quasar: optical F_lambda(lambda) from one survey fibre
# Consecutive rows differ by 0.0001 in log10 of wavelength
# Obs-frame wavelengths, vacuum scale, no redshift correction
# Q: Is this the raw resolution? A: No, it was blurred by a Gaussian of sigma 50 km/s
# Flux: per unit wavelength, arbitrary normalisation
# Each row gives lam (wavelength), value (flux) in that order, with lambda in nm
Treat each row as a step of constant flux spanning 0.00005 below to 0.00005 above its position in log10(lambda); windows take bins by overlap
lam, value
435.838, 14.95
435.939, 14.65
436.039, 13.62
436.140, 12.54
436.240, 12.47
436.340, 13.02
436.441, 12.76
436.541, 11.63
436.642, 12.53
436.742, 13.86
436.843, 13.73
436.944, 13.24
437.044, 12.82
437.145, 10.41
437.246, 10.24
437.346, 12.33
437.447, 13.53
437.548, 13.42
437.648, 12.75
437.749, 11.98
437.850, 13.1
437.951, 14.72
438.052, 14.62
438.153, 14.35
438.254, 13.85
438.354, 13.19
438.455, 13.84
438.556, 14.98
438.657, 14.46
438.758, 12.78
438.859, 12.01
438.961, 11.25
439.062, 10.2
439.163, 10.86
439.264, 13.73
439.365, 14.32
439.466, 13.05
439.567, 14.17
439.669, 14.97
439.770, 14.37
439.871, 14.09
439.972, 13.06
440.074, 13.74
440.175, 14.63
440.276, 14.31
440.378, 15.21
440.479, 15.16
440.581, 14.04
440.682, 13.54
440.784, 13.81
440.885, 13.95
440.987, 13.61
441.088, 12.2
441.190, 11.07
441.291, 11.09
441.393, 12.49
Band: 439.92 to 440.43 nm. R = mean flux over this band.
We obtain 14.2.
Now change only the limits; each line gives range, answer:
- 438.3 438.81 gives 13.9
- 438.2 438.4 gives 13.6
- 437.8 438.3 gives 14.1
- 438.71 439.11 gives 11.5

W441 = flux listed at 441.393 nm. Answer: 12.49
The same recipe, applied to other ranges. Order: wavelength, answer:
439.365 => 14.32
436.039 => 13.62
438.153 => 14.35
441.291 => 11.09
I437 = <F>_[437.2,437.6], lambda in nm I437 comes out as 12.4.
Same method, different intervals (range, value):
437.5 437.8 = 12.7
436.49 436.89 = 12.9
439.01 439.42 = 12.3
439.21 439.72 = 14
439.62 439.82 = 14.7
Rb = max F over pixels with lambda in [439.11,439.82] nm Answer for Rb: 14.97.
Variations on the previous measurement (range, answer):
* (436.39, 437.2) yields 13.86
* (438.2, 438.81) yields 14.98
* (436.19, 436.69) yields 13.02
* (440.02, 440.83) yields 15.21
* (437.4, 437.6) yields 13.53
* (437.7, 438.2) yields 14.72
